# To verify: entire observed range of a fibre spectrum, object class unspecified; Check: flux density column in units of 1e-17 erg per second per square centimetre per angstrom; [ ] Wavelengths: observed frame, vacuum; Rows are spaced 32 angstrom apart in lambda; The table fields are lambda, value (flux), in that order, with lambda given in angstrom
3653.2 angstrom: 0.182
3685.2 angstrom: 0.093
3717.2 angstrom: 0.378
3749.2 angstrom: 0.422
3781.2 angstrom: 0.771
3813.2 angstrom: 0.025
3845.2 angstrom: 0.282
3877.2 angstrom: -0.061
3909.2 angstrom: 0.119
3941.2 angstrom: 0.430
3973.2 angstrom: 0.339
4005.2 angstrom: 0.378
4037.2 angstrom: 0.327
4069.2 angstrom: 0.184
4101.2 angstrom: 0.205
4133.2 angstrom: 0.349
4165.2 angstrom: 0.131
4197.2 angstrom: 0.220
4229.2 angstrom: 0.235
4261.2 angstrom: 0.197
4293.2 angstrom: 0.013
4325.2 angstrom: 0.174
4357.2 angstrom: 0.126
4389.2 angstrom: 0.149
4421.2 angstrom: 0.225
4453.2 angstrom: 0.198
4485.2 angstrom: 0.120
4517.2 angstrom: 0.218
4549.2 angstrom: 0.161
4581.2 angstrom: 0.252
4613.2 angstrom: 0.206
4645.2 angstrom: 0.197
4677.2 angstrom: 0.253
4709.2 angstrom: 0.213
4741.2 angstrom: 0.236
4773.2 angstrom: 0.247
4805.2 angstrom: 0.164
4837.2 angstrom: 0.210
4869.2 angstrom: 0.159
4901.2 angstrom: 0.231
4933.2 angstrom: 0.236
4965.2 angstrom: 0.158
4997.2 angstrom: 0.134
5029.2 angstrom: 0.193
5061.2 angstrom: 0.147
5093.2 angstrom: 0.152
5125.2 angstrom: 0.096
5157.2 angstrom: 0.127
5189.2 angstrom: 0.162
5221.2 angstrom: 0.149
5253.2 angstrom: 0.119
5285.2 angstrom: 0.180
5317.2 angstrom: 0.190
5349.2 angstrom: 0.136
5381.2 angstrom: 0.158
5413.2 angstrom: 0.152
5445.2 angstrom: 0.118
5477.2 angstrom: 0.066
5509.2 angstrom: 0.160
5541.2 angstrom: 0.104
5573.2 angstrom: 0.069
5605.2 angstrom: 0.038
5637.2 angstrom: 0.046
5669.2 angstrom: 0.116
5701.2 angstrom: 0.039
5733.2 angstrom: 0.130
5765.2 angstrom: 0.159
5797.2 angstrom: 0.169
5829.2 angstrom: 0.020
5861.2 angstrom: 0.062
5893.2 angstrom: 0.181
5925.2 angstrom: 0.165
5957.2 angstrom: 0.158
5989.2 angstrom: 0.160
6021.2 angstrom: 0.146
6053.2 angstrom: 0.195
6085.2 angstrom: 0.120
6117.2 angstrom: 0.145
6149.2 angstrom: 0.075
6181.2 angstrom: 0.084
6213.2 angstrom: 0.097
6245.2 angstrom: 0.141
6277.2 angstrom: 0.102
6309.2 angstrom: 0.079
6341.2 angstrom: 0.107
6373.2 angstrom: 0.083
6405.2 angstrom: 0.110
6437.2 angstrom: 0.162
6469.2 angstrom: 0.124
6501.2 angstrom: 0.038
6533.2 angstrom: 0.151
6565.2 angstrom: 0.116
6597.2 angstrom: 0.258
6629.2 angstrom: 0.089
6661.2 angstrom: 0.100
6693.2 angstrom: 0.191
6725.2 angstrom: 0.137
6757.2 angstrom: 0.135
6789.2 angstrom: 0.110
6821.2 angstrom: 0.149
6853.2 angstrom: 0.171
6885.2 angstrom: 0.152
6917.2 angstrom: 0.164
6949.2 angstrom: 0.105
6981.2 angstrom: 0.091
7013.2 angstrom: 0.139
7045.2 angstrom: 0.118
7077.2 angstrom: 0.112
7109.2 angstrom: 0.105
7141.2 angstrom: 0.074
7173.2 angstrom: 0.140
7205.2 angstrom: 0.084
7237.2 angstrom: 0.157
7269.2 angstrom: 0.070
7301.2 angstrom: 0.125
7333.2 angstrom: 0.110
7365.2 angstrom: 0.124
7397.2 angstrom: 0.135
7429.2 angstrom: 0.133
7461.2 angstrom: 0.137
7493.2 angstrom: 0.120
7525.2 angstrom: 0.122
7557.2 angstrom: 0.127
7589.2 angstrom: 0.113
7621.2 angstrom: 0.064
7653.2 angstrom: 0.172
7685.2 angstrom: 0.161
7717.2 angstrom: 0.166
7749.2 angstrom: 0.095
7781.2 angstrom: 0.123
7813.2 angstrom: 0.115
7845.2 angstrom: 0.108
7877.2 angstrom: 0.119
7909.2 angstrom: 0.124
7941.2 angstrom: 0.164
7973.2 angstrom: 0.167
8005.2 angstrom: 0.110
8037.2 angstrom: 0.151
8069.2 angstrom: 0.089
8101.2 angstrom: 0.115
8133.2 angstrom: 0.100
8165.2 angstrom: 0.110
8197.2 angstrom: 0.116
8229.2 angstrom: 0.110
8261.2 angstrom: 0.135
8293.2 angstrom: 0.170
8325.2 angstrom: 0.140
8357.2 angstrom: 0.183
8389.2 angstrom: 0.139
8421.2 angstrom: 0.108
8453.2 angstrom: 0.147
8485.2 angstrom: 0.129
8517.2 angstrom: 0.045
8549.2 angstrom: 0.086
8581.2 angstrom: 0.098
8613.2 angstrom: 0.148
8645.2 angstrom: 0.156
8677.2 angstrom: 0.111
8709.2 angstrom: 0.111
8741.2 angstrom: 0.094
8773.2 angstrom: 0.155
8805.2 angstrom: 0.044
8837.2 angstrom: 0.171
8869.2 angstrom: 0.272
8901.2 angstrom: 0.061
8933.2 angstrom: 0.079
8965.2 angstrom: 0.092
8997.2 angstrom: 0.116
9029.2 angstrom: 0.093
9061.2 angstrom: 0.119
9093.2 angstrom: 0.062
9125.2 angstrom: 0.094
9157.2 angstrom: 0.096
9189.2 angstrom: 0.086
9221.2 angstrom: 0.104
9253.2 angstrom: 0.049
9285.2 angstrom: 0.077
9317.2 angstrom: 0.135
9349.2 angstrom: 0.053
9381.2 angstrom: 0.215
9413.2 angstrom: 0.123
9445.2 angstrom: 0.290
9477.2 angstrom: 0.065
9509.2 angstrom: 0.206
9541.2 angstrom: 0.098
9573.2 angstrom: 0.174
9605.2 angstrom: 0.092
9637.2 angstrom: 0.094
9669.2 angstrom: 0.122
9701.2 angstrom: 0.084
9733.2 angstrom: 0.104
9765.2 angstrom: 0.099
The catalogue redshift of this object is 0.77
